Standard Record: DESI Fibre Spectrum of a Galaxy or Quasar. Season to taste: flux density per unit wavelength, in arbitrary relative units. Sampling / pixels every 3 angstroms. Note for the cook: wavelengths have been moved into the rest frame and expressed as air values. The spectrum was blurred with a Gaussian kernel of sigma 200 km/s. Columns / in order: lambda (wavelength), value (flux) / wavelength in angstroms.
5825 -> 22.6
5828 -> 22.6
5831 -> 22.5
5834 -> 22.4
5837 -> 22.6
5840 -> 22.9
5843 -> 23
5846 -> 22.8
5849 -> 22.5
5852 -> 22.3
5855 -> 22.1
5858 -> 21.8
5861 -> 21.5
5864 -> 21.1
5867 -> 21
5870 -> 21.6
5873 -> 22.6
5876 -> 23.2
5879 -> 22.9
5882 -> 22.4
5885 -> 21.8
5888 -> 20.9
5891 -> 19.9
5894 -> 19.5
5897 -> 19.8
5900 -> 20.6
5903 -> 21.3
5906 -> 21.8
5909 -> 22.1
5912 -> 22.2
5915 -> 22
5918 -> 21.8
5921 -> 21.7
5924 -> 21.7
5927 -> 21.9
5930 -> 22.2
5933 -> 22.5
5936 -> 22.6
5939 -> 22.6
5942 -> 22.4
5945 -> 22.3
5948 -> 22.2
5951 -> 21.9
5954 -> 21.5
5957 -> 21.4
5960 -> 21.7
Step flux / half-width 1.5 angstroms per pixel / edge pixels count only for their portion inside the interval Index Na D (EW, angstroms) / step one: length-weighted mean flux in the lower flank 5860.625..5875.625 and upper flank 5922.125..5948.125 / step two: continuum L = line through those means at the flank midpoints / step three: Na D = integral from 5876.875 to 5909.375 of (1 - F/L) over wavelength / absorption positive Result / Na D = 1.1 angstroms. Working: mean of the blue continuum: 21.7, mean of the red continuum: 22.3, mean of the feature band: 21.2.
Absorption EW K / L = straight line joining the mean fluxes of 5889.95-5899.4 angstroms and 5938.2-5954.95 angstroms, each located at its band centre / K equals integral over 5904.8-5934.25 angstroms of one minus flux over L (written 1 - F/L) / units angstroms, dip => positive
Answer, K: -1.5 angstroms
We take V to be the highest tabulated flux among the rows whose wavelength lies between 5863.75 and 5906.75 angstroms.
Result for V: 23.2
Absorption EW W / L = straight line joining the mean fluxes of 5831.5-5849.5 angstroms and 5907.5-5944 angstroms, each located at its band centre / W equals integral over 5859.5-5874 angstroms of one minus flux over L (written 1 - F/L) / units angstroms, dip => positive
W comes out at 0.6 angstroms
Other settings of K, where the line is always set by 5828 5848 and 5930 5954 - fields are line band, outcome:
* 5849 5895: 1.8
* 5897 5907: 0.6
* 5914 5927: 0.3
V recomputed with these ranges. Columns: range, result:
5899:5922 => 22.2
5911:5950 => 22.6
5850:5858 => 22.3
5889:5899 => 19.9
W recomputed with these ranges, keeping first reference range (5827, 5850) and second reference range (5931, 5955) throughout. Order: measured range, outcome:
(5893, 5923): 1.4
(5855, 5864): 0.4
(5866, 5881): 0.1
